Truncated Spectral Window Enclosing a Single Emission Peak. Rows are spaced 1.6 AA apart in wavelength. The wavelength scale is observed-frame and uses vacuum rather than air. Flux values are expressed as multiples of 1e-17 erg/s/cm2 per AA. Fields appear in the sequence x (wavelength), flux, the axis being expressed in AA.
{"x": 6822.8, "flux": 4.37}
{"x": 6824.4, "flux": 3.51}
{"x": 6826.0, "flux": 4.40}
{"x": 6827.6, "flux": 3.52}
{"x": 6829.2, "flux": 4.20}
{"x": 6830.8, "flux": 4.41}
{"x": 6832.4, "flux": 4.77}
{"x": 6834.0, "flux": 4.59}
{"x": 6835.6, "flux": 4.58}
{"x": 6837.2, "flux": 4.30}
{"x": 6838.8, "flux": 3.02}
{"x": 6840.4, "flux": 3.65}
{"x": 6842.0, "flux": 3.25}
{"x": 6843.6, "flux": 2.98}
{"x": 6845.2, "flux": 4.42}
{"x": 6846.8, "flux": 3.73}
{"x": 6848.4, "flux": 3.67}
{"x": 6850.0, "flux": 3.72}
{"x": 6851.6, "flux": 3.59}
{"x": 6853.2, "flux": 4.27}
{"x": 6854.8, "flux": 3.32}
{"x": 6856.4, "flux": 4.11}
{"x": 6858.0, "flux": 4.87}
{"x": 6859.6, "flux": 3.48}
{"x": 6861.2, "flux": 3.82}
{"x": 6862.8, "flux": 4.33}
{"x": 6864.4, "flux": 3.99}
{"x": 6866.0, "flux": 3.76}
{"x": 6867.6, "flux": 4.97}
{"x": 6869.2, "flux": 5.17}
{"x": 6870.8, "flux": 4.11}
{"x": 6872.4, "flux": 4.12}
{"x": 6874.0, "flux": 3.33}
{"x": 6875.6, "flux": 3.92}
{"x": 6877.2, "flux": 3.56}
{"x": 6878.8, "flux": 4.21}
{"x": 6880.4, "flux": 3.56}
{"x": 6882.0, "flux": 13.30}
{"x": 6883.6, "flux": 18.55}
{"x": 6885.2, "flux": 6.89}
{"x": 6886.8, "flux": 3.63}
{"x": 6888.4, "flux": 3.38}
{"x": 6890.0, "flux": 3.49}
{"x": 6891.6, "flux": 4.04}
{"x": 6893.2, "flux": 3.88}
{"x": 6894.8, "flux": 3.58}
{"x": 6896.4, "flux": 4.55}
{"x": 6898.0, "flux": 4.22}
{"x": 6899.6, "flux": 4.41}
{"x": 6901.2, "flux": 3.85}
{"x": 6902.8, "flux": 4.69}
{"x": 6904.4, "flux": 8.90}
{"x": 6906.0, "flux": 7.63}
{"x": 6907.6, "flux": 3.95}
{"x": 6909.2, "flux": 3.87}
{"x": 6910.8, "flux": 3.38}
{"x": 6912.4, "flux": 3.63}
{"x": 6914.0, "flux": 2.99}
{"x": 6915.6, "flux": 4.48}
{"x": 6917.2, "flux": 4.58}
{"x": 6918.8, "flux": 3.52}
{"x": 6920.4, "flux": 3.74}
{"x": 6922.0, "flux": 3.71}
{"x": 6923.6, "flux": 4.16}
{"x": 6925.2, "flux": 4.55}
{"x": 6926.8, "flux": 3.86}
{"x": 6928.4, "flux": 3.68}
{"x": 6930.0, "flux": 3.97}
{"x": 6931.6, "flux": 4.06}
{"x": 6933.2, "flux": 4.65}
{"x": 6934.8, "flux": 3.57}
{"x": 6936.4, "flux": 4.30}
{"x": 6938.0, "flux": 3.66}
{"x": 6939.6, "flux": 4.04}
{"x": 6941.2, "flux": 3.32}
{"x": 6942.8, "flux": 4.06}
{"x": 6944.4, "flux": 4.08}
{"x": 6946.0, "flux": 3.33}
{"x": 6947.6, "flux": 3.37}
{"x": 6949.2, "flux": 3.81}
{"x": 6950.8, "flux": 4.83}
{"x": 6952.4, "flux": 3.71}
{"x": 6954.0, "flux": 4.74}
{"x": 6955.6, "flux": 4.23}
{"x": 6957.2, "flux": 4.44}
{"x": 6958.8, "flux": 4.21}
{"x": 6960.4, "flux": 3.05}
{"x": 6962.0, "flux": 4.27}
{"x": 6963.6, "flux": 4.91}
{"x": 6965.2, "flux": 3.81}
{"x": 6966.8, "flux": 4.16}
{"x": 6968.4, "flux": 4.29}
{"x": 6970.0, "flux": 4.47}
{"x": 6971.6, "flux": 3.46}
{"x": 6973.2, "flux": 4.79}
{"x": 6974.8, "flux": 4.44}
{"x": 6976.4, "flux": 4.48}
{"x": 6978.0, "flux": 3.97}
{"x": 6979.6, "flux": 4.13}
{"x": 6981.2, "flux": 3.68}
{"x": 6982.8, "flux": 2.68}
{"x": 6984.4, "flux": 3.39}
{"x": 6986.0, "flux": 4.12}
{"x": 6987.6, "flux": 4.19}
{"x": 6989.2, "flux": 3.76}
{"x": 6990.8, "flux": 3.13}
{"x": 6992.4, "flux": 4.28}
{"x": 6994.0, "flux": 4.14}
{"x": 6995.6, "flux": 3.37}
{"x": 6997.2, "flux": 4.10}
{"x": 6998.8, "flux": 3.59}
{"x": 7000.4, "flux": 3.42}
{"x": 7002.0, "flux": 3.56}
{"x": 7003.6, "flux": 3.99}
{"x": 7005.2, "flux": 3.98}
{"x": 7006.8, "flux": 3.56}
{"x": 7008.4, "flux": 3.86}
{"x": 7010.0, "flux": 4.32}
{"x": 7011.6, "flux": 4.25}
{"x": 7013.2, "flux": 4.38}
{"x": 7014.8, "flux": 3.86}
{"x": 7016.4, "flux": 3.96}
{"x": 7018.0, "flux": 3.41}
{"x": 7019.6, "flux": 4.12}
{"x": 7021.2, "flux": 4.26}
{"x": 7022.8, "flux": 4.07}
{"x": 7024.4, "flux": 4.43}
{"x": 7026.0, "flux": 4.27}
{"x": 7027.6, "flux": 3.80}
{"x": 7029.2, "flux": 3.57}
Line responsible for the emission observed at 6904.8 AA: [N II] 6583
